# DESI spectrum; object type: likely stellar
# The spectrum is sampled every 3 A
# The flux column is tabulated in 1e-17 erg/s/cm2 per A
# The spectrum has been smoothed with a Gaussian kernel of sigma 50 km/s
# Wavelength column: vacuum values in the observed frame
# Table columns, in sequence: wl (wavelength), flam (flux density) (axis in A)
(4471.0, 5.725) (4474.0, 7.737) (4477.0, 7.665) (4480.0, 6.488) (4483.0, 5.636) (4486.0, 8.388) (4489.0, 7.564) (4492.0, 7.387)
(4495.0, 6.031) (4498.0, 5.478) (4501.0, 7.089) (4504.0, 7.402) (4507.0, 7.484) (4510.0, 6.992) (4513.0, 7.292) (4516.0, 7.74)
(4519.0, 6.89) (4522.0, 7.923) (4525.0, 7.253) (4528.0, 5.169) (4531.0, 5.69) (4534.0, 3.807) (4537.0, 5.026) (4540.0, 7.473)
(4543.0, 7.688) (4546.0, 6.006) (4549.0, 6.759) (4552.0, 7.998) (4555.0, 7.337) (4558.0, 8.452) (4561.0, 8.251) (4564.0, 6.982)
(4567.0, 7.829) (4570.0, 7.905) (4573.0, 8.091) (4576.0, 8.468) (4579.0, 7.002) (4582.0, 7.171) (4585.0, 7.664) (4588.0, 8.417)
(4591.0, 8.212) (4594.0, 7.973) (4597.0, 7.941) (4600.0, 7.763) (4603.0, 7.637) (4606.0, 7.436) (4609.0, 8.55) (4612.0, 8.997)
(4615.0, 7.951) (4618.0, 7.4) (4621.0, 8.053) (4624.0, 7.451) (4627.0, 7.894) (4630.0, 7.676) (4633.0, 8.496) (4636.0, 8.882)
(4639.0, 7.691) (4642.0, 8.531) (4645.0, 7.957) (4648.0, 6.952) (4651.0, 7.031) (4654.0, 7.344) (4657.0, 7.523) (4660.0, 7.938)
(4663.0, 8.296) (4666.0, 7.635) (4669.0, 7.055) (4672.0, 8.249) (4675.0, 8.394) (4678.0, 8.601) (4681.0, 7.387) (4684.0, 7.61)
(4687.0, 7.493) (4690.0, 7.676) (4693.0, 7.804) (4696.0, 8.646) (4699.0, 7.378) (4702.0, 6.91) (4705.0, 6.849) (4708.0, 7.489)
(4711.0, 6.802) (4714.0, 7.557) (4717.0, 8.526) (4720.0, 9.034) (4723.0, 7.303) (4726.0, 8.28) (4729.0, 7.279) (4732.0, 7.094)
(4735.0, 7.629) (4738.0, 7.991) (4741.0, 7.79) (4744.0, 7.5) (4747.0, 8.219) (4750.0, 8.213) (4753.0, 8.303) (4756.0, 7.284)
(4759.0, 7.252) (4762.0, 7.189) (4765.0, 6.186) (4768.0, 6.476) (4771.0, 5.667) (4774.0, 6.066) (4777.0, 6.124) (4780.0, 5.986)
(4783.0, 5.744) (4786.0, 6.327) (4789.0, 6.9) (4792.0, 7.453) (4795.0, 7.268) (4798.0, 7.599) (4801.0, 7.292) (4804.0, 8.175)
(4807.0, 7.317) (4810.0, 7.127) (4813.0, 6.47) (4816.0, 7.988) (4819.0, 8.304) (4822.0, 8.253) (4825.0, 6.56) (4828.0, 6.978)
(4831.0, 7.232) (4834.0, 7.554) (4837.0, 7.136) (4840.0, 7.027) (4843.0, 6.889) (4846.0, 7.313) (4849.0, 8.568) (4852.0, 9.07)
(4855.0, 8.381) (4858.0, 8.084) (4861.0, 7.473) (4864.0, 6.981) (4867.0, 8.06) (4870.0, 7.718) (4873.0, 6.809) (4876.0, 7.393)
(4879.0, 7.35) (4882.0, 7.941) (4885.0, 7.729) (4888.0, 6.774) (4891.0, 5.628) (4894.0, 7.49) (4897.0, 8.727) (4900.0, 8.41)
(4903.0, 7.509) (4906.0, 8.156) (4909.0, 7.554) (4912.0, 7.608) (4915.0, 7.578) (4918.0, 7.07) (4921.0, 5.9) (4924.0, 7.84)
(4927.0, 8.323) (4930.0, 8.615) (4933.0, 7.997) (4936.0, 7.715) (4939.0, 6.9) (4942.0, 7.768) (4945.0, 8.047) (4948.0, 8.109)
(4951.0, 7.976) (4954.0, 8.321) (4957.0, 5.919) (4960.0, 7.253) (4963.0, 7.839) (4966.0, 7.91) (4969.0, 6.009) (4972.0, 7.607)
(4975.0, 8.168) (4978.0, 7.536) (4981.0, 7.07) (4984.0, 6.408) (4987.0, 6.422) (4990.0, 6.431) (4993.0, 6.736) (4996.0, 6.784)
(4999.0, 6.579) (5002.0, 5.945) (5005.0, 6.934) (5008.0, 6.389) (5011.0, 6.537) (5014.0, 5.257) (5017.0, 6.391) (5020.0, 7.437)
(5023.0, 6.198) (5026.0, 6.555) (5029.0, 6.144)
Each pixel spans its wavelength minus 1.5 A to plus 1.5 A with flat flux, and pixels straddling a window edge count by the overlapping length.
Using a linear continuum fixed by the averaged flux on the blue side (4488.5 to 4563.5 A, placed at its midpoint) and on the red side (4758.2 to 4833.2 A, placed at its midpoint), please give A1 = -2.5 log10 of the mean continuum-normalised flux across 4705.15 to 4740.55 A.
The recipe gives -0.11 mag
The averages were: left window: 6.88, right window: 6.96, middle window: 7.69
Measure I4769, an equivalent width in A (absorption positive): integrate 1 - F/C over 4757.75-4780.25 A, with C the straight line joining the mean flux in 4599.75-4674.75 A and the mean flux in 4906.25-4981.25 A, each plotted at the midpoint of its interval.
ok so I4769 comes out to 3.9 A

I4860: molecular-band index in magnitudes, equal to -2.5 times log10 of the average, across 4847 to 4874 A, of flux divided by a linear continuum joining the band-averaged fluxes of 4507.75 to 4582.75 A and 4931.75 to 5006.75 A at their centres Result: -0.11 mag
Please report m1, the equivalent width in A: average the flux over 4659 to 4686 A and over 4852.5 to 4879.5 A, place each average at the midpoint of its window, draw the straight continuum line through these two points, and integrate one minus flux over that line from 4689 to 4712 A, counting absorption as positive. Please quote 1.2 A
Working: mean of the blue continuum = 7.9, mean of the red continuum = 7.65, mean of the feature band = 7.45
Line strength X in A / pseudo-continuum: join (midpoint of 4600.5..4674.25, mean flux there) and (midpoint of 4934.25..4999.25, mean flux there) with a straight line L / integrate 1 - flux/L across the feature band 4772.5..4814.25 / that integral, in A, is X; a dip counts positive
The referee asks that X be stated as 4.0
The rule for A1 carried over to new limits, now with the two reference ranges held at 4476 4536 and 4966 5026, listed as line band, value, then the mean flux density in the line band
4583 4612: -0.19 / 8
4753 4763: -0.10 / 7.4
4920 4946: -0.15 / 7.71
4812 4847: -0.09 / 7.32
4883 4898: -0.08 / 7.24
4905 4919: -0.13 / 7.59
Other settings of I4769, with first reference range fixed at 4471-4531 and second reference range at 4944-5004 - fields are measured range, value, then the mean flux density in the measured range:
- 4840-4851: -0.75 A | 7.58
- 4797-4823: -1.91 A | 7.6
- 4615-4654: -4.47 A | 7.82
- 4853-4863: -1.24 A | 7.98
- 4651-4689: -3.96 A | 7.76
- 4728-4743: -1.08 A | 7.56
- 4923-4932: -1.44 A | 8.27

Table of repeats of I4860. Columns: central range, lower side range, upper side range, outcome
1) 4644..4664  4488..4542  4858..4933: -0.09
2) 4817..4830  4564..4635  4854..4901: 0.01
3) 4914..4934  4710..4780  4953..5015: -0.09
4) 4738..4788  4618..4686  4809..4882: 0.11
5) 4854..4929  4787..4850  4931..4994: -0.03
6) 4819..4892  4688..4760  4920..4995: 0.01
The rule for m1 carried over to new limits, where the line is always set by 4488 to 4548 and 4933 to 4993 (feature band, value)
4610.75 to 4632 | -3.4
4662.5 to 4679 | -2.7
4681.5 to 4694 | -1.3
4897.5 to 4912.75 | -1.4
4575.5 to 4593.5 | -2.7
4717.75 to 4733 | -1.9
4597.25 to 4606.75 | -1.2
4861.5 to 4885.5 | -0.9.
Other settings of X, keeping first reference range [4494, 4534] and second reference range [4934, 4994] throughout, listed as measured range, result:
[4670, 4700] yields -4.26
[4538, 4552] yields -0.58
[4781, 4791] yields 1.00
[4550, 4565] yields -2.30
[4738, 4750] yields -1.52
